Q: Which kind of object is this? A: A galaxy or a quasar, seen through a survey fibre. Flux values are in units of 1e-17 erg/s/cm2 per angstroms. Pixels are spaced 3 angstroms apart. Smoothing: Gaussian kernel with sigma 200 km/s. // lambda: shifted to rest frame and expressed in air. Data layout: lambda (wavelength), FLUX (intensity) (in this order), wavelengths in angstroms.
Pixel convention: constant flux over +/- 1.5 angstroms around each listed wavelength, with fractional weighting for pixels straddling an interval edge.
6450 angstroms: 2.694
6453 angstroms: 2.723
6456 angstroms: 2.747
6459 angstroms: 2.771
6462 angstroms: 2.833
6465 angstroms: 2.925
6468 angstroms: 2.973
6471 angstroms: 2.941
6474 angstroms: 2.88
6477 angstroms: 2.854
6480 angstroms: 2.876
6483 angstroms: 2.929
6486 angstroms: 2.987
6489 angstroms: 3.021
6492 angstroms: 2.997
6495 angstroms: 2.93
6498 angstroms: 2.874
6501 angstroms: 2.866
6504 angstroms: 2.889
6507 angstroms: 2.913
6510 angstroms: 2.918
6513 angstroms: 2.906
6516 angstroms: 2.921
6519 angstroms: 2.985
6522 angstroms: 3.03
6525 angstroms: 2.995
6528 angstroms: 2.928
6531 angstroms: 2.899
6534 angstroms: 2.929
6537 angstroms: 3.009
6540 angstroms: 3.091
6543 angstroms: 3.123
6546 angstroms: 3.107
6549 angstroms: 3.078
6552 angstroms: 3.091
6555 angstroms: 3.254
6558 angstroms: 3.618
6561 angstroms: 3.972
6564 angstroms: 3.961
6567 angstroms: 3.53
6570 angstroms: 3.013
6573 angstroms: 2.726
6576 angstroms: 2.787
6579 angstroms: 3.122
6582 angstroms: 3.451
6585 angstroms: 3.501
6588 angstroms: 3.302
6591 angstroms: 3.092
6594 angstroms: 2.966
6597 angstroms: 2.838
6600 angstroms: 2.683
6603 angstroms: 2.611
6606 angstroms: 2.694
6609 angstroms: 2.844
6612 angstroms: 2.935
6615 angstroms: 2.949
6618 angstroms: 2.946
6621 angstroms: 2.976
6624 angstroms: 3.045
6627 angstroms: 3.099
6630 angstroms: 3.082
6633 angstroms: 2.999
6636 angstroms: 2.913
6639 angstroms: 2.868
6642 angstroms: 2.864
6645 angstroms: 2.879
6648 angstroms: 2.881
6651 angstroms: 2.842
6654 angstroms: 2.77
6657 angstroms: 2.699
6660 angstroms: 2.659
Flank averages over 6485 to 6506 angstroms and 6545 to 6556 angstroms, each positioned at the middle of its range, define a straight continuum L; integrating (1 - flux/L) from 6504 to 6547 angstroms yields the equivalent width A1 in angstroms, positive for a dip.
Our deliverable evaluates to 0.9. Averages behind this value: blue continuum 2.94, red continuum 3.13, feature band 2.98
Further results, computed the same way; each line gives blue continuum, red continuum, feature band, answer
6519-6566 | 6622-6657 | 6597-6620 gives 1.5 angstroms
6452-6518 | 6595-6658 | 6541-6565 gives -4.1 angstroms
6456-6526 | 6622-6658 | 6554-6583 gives -4.2 angstroms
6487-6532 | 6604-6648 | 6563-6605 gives -2.4 angstroms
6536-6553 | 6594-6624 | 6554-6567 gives -2.9 angstroms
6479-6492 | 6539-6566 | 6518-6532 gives 1.0 angstroms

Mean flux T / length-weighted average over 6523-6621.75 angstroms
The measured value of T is 3.09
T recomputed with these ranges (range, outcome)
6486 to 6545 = 2.96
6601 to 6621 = 2.84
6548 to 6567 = 3.51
